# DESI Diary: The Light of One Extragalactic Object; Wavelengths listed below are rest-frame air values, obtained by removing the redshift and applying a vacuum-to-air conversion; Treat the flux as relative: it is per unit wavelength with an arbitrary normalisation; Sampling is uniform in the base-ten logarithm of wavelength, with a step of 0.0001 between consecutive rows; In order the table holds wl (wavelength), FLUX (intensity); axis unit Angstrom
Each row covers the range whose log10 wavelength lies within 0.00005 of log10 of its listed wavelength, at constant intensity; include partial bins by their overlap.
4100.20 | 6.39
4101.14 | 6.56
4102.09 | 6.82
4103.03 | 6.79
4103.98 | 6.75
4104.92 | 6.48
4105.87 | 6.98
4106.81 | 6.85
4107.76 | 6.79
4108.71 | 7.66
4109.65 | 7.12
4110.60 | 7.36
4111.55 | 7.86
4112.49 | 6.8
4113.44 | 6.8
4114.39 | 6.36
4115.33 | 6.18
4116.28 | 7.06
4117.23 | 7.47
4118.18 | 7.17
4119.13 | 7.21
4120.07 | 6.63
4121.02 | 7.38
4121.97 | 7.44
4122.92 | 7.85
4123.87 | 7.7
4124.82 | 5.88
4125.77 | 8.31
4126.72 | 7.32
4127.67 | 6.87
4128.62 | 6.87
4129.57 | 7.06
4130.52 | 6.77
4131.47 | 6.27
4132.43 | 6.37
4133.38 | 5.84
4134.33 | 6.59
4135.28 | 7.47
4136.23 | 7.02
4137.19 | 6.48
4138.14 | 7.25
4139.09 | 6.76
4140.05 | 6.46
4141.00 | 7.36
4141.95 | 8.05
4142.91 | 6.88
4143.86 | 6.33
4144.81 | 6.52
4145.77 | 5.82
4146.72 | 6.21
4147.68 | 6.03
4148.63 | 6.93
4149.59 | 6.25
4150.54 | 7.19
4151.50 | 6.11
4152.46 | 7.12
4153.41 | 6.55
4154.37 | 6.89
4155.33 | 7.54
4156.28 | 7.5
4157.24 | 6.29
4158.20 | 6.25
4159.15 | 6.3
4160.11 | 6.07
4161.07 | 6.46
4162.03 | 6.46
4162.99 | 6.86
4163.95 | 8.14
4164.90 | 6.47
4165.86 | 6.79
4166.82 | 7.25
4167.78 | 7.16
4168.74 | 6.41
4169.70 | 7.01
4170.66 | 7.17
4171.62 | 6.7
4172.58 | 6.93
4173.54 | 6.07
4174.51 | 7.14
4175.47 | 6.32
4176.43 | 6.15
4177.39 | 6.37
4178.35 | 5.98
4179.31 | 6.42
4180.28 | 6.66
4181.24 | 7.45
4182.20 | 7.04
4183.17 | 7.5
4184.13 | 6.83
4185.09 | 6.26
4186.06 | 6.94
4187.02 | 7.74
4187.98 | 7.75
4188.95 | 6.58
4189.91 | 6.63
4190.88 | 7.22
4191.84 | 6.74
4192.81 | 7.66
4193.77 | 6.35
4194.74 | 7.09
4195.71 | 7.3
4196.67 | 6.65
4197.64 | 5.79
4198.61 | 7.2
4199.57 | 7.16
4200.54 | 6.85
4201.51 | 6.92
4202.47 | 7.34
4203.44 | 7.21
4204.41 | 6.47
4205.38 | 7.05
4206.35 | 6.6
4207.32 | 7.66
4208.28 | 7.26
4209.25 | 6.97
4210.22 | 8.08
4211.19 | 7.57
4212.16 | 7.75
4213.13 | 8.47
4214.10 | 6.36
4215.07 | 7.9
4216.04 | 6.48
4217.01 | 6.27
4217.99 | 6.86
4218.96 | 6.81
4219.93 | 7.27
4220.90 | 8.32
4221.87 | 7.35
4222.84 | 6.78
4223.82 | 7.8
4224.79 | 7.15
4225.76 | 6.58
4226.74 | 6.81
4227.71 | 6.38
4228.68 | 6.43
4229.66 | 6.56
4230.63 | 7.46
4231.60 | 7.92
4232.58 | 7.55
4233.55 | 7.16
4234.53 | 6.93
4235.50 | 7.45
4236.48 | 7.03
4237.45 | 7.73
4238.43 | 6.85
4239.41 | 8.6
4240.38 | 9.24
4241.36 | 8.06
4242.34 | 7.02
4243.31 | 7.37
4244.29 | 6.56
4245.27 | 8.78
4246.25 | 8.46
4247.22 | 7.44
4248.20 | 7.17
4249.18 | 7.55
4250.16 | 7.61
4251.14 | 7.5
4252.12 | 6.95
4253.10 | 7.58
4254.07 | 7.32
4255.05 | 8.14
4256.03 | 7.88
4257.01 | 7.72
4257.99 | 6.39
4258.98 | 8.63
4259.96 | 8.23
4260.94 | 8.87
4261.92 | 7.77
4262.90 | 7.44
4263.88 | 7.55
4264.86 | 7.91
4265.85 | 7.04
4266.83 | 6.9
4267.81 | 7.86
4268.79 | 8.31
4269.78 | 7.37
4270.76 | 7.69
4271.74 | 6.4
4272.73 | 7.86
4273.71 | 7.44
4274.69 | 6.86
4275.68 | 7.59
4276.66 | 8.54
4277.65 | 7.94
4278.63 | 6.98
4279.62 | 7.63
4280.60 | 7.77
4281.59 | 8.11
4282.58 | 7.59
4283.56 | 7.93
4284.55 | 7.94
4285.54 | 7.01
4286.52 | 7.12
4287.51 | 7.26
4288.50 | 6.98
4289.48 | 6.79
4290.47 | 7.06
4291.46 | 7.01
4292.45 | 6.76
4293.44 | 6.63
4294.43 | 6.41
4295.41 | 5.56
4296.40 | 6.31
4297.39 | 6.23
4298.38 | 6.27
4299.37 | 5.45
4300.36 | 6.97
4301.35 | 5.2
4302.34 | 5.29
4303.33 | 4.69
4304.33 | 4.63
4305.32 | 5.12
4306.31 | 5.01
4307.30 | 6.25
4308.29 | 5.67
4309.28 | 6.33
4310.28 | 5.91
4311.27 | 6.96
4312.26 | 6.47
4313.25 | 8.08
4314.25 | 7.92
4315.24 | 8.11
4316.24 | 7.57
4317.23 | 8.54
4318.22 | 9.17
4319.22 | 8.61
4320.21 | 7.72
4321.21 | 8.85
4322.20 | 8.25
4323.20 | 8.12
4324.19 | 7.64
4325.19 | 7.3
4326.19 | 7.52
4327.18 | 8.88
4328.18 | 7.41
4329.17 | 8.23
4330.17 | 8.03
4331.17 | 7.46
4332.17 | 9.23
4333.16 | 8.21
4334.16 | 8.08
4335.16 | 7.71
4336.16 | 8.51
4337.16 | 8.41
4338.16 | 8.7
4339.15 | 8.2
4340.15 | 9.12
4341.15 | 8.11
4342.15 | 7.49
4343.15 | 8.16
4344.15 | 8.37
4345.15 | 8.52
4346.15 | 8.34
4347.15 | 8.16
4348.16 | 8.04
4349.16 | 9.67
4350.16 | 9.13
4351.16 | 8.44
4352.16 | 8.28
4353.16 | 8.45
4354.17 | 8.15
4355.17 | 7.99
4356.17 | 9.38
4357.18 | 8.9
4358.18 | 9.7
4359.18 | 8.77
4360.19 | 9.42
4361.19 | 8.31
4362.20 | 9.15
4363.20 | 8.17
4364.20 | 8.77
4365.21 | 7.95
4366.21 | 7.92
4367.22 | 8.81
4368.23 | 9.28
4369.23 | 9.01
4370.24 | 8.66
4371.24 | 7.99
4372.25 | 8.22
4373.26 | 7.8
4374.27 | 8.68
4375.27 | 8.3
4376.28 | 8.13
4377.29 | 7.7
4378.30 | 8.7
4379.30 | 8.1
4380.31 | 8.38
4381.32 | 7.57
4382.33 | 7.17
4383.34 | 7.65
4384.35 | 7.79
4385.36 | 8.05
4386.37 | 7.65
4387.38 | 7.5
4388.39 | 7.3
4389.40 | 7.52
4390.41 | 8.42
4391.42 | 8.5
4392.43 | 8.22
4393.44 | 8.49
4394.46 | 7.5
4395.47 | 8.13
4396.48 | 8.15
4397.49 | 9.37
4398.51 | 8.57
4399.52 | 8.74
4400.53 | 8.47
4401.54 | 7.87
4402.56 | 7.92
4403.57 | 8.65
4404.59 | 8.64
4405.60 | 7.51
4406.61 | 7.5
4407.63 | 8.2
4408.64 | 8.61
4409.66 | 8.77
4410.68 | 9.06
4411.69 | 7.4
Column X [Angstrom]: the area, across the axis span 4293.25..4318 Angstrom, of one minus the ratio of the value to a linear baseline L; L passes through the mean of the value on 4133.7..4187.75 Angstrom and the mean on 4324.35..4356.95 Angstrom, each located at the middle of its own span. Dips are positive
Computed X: 5.2 Angstrom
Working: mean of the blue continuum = 6.77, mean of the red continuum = 8.3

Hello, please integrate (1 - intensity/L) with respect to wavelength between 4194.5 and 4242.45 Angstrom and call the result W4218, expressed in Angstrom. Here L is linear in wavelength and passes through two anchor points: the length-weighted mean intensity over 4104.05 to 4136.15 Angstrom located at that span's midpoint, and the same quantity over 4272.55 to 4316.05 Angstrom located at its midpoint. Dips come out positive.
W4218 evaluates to -2.46 Angstrom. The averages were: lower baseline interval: 6.99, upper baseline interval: 6.76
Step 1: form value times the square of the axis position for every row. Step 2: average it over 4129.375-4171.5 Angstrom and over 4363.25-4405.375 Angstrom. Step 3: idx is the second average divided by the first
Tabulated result 1.4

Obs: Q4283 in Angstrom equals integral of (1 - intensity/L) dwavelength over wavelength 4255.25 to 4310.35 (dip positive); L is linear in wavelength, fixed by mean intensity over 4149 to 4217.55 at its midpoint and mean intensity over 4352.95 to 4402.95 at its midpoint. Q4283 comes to 4.55 Angstrom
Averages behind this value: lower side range 6.9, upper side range 8.31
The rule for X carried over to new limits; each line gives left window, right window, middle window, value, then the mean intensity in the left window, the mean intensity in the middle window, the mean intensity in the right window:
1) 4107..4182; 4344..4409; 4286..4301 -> 2.3 Angstrom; 6.83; 6.58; 8.33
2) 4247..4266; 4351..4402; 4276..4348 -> 5.3 Angstrom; 7.64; 7.37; 8.32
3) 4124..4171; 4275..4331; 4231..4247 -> -1.6 Angstrom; 6.78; 7.67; 7.1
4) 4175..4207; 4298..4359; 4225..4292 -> -2.0 Angstrom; 6.86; 7.49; 7.7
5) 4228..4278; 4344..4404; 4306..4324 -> 1.2 Angstrom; 7.58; 7.45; 8.35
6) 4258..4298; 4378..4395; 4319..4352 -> -2.6 Angstrom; 7.37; 8.26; 7.9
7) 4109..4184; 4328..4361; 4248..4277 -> 0.7 Angstrom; 6.84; 7.6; 8.46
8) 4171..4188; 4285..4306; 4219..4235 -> -1.5 Angstrom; 6.77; 7.14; 6.22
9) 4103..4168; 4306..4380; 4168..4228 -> 2.3 Angstrom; 6.87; 6.98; 8.16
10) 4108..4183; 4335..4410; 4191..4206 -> 0.5 Angstrom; 6.84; 6.92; 8.33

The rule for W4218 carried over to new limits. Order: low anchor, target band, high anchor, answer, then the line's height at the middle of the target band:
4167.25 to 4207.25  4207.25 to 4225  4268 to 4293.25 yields -0.71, 7.03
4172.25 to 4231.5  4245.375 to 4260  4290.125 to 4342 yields -1.14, 7.1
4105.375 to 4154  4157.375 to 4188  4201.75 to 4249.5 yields 1.40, 7.09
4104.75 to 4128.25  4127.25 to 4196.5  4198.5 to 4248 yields 3.94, 7.19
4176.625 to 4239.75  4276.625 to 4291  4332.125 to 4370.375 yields 0.69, 7.85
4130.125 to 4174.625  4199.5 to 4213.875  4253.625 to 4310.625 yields -0.92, 6.84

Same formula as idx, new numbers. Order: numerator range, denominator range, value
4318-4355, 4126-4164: 1.35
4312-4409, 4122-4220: 1.31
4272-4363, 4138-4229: 1.18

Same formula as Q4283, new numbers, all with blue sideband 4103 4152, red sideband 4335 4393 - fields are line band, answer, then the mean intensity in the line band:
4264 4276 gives 0.5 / 7.44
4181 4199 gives 0.7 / 6.98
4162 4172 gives 0.2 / 6.97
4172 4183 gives 0.9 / 6.62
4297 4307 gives 3.1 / 5.49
